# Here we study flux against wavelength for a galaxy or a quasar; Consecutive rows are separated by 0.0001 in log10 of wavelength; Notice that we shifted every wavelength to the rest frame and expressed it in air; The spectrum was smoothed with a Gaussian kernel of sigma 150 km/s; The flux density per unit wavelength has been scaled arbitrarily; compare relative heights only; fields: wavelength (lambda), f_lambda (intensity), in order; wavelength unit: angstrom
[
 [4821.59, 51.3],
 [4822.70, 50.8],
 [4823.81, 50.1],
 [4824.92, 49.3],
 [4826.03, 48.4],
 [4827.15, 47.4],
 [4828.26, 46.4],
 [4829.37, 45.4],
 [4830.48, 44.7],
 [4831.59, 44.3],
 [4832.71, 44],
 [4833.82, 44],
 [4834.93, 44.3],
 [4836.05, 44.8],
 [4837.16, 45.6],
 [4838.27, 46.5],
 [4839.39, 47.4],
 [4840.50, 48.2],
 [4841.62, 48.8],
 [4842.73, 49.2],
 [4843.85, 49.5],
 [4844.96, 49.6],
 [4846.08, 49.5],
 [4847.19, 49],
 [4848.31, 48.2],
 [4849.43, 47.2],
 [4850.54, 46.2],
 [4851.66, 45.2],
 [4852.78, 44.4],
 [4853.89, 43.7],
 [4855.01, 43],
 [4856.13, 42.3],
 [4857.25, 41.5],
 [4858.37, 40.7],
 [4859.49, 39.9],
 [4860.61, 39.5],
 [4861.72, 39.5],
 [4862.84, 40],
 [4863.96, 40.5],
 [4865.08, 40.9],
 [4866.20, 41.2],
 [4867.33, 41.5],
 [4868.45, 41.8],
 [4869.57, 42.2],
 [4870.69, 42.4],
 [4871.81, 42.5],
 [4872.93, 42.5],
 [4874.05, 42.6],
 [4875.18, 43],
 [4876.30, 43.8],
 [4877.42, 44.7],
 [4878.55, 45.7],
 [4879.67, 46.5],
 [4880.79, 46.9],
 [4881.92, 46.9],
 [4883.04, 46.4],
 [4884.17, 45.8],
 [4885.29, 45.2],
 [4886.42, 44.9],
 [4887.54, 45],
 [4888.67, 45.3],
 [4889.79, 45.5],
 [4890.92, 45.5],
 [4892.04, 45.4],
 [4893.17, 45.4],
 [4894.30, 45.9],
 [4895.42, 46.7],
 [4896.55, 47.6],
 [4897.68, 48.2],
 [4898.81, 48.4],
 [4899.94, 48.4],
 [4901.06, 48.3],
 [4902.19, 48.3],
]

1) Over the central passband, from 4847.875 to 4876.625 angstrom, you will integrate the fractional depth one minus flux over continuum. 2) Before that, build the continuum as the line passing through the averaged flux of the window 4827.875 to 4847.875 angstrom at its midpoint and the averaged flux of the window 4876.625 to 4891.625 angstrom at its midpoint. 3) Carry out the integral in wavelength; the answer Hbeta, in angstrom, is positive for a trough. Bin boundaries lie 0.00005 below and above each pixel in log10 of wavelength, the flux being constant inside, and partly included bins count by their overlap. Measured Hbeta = 2.3 angstrom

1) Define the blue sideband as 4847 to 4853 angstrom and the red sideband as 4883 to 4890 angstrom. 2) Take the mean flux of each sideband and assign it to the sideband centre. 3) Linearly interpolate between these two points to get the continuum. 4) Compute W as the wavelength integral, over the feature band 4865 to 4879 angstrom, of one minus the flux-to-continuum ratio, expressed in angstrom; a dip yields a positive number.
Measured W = 0.96 angstrom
